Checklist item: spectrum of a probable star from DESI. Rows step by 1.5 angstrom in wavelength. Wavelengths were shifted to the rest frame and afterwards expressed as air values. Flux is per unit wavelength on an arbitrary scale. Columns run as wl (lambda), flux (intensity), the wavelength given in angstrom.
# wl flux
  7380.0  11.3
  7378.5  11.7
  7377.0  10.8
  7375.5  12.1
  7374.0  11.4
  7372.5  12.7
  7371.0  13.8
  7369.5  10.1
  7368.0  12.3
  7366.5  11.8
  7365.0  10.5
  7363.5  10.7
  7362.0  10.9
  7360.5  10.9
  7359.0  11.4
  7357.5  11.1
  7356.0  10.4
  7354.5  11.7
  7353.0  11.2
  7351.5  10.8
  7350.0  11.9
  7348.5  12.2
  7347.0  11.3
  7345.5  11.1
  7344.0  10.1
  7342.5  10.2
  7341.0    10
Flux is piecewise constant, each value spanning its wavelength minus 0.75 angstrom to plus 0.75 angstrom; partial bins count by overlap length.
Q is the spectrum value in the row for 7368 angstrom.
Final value 12.3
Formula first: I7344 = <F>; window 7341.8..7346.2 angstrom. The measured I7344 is 10.5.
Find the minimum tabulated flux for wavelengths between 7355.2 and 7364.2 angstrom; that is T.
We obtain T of 10.4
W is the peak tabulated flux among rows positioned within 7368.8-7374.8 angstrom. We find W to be 13.8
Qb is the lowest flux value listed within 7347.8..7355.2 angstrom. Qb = 10.8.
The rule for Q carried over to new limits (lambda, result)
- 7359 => 11.4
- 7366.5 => 11.8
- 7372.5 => 12.7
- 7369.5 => 10.1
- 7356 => 10.4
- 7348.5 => 12.2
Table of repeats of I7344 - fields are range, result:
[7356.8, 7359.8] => 11.2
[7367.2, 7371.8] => 12.1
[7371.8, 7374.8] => 12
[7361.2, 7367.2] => 11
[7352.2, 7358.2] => 11.1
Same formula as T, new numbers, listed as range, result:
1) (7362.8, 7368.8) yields 10.5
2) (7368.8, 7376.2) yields 10.1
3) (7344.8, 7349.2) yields 11.1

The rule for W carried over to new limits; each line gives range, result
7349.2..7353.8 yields 11.9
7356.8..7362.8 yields 11.4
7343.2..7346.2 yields 11.1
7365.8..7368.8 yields 12.3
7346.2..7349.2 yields 12.2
